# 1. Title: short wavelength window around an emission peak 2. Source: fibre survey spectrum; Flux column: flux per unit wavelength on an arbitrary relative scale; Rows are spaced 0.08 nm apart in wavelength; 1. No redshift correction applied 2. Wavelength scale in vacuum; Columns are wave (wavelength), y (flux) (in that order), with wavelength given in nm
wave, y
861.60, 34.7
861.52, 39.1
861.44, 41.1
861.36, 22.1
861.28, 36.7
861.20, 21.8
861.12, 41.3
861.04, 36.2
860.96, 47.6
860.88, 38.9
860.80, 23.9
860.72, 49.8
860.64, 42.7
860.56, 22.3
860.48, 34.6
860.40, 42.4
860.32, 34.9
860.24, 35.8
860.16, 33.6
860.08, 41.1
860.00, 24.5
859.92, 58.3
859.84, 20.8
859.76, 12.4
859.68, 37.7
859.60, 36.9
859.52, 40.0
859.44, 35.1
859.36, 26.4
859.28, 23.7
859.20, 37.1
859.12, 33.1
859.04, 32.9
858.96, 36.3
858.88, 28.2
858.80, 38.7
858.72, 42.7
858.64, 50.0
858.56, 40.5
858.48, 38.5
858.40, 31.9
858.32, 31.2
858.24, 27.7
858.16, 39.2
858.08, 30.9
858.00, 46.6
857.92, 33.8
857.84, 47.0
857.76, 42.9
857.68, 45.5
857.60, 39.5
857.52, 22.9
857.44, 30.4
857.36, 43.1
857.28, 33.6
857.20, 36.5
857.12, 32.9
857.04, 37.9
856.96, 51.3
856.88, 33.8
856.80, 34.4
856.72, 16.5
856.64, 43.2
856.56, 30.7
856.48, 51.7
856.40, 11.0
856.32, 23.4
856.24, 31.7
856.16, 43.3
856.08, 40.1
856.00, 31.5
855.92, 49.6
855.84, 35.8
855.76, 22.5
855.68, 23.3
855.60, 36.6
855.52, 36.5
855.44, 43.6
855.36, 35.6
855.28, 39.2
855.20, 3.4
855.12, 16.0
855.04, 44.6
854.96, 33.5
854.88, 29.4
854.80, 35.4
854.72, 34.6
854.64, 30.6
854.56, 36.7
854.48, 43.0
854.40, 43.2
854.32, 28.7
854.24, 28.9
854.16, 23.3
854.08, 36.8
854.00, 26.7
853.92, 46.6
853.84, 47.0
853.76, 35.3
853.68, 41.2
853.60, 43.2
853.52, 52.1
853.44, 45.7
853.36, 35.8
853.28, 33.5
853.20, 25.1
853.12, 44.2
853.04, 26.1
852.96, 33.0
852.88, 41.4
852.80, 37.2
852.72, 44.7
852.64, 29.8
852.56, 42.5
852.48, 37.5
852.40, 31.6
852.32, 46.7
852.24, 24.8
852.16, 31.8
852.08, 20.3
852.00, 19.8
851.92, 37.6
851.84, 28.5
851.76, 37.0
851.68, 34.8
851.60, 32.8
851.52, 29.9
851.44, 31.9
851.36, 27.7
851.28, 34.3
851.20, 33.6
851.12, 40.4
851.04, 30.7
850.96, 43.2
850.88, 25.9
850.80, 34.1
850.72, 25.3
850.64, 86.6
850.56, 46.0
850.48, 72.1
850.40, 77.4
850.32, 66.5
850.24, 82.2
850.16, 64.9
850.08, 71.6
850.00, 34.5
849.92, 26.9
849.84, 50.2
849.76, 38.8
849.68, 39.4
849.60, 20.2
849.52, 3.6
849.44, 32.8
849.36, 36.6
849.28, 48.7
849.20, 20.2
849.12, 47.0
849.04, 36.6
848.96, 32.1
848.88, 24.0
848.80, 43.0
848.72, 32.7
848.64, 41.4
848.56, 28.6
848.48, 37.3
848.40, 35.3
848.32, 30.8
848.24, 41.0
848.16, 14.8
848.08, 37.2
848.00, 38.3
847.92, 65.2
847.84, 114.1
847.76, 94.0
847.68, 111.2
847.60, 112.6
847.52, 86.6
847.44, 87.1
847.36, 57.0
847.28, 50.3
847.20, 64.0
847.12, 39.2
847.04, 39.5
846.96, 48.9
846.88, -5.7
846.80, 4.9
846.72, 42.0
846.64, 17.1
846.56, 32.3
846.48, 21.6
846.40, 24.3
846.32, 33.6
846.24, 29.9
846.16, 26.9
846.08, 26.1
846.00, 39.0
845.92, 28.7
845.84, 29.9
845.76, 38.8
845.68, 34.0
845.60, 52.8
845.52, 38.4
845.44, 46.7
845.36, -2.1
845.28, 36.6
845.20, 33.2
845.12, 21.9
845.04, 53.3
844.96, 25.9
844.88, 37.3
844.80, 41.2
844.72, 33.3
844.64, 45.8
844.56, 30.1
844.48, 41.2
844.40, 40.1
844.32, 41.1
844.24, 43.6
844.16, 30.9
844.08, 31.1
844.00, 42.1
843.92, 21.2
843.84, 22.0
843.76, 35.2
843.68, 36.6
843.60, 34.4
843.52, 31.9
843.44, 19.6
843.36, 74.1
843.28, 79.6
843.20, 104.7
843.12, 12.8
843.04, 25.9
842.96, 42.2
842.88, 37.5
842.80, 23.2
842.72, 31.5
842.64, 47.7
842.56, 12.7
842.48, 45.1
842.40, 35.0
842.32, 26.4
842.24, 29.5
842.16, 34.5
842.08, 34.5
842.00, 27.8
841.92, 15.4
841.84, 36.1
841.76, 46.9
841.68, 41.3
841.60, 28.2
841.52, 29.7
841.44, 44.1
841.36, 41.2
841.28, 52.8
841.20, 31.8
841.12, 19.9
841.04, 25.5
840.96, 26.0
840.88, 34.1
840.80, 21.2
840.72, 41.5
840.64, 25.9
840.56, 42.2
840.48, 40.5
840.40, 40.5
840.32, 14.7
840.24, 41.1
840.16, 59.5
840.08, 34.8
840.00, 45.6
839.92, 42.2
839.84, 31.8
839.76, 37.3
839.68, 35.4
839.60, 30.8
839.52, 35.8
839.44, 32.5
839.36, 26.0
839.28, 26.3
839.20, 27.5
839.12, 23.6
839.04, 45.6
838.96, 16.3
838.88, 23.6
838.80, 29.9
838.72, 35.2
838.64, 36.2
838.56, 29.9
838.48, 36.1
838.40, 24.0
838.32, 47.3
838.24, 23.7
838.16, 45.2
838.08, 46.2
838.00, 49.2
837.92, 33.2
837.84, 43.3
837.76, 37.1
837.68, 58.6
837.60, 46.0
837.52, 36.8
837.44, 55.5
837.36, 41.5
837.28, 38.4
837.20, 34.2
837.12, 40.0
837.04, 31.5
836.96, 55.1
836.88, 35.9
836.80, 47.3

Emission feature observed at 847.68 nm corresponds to H-alpha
